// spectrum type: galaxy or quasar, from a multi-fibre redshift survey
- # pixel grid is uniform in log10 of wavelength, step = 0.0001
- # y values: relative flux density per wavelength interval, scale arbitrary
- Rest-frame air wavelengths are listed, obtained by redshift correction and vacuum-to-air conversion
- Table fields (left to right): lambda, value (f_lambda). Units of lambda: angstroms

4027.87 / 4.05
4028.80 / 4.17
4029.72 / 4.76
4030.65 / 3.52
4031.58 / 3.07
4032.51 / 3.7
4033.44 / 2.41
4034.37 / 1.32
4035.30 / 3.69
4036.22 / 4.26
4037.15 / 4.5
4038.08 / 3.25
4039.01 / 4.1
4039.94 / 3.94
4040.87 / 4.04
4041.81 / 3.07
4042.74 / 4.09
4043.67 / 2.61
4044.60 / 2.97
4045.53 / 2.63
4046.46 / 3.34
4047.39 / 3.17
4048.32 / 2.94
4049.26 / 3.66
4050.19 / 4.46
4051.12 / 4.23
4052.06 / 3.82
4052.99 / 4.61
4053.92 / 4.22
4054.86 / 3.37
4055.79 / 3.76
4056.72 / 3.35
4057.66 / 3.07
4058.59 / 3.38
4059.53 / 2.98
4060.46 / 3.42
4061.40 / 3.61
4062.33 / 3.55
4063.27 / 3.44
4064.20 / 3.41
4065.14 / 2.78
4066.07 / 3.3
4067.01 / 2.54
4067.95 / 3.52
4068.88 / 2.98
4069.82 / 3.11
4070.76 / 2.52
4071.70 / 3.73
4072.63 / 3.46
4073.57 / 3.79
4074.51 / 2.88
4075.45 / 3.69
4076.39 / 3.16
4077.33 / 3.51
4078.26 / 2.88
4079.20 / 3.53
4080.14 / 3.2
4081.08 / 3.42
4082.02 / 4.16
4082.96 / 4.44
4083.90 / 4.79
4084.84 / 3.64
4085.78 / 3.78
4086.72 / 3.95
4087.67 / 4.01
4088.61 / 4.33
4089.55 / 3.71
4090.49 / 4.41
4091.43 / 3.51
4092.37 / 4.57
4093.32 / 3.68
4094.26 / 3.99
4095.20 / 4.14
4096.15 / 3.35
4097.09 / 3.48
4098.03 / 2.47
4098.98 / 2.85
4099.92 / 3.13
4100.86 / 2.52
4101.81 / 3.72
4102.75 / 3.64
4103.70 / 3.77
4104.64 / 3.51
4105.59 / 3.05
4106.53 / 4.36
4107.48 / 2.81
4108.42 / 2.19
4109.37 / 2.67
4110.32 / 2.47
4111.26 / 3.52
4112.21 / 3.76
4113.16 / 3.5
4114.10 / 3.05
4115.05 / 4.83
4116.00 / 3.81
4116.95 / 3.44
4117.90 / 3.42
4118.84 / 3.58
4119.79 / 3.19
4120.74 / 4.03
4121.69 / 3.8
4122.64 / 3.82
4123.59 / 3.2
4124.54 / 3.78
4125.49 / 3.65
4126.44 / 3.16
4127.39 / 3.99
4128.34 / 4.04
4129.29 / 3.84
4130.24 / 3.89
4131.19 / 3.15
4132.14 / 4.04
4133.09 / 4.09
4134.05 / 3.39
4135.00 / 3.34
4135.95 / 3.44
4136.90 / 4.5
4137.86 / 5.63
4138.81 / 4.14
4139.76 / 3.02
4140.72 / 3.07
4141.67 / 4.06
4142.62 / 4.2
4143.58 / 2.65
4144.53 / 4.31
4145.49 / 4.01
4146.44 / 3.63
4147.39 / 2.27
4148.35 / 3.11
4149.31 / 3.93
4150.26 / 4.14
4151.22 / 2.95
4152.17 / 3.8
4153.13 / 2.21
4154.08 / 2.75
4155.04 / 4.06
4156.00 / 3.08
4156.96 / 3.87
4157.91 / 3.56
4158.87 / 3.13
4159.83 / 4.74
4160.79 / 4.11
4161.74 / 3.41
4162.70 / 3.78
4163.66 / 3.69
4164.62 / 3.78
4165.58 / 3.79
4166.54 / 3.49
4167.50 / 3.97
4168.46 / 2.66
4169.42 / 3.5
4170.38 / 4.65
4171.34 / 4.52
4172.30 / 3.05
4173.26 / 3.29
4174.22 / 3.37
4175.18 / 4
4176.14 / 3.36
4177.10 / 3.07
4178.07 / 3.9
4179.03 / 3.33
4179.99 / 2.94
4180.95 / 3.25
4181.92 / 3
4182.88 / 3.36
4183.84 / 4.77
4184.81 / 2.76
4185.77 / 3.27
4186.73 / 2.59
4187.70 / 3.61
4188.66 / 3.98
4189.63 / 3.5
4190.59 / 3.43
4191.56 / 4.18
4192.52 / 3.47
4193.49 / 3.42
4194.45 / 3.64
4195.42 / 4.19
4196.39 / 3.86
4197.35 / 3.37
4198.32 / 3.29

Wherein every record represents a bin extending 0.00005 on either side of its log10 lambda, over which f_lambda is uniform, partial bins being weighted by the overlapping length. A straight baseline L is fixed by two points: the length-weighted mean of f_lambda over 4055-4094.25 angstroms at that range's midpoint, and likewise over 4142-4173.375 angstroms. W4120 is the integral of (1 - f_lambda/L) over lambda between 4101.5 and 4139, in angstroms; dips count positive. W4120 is -0.6 angstroms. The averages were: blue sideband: 3.54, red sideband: 3.58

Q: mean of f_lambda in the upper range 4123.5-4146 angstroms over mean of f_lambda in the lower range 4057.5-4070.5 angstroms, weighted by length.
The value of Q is 1.18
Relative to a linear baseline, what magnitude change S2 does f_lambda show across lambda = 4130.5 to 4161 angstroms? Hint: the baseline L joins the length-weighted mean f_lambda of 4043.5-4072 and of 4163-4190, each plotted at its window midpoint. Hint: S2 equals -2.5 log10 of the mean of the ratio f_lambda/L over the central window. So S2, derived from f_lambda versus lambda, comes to -0.05 mag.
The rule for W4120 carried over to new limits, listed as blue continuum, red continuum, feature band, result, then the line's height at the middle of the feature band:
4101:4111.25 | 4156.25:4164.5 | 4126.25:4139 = -1.6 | 3.48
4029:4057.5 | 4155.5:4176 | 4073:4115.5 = 0.7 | 3.61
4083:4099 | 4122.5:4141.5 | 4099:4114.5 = 2.4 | 3.81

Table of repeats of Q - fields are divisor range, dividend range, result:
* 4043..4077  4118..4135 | 1.09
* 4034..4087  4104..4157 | 1.02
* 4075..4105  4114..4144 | 1.02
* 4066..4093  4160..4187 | 0.98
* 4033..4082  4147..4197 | 1.04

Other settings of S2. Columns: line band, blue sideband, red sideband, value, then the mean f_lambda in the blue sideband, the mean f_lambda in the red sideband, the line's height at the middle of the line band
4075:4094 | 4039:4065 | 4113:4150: -0.07 mag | 3.52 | 3.7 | 3.59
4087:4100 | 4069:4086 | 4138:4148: -0.05 mag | 3.52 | 3.6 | 3.54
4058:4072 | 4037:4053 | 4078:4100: 0.14 mag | 3.59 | 3.74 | 3.66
